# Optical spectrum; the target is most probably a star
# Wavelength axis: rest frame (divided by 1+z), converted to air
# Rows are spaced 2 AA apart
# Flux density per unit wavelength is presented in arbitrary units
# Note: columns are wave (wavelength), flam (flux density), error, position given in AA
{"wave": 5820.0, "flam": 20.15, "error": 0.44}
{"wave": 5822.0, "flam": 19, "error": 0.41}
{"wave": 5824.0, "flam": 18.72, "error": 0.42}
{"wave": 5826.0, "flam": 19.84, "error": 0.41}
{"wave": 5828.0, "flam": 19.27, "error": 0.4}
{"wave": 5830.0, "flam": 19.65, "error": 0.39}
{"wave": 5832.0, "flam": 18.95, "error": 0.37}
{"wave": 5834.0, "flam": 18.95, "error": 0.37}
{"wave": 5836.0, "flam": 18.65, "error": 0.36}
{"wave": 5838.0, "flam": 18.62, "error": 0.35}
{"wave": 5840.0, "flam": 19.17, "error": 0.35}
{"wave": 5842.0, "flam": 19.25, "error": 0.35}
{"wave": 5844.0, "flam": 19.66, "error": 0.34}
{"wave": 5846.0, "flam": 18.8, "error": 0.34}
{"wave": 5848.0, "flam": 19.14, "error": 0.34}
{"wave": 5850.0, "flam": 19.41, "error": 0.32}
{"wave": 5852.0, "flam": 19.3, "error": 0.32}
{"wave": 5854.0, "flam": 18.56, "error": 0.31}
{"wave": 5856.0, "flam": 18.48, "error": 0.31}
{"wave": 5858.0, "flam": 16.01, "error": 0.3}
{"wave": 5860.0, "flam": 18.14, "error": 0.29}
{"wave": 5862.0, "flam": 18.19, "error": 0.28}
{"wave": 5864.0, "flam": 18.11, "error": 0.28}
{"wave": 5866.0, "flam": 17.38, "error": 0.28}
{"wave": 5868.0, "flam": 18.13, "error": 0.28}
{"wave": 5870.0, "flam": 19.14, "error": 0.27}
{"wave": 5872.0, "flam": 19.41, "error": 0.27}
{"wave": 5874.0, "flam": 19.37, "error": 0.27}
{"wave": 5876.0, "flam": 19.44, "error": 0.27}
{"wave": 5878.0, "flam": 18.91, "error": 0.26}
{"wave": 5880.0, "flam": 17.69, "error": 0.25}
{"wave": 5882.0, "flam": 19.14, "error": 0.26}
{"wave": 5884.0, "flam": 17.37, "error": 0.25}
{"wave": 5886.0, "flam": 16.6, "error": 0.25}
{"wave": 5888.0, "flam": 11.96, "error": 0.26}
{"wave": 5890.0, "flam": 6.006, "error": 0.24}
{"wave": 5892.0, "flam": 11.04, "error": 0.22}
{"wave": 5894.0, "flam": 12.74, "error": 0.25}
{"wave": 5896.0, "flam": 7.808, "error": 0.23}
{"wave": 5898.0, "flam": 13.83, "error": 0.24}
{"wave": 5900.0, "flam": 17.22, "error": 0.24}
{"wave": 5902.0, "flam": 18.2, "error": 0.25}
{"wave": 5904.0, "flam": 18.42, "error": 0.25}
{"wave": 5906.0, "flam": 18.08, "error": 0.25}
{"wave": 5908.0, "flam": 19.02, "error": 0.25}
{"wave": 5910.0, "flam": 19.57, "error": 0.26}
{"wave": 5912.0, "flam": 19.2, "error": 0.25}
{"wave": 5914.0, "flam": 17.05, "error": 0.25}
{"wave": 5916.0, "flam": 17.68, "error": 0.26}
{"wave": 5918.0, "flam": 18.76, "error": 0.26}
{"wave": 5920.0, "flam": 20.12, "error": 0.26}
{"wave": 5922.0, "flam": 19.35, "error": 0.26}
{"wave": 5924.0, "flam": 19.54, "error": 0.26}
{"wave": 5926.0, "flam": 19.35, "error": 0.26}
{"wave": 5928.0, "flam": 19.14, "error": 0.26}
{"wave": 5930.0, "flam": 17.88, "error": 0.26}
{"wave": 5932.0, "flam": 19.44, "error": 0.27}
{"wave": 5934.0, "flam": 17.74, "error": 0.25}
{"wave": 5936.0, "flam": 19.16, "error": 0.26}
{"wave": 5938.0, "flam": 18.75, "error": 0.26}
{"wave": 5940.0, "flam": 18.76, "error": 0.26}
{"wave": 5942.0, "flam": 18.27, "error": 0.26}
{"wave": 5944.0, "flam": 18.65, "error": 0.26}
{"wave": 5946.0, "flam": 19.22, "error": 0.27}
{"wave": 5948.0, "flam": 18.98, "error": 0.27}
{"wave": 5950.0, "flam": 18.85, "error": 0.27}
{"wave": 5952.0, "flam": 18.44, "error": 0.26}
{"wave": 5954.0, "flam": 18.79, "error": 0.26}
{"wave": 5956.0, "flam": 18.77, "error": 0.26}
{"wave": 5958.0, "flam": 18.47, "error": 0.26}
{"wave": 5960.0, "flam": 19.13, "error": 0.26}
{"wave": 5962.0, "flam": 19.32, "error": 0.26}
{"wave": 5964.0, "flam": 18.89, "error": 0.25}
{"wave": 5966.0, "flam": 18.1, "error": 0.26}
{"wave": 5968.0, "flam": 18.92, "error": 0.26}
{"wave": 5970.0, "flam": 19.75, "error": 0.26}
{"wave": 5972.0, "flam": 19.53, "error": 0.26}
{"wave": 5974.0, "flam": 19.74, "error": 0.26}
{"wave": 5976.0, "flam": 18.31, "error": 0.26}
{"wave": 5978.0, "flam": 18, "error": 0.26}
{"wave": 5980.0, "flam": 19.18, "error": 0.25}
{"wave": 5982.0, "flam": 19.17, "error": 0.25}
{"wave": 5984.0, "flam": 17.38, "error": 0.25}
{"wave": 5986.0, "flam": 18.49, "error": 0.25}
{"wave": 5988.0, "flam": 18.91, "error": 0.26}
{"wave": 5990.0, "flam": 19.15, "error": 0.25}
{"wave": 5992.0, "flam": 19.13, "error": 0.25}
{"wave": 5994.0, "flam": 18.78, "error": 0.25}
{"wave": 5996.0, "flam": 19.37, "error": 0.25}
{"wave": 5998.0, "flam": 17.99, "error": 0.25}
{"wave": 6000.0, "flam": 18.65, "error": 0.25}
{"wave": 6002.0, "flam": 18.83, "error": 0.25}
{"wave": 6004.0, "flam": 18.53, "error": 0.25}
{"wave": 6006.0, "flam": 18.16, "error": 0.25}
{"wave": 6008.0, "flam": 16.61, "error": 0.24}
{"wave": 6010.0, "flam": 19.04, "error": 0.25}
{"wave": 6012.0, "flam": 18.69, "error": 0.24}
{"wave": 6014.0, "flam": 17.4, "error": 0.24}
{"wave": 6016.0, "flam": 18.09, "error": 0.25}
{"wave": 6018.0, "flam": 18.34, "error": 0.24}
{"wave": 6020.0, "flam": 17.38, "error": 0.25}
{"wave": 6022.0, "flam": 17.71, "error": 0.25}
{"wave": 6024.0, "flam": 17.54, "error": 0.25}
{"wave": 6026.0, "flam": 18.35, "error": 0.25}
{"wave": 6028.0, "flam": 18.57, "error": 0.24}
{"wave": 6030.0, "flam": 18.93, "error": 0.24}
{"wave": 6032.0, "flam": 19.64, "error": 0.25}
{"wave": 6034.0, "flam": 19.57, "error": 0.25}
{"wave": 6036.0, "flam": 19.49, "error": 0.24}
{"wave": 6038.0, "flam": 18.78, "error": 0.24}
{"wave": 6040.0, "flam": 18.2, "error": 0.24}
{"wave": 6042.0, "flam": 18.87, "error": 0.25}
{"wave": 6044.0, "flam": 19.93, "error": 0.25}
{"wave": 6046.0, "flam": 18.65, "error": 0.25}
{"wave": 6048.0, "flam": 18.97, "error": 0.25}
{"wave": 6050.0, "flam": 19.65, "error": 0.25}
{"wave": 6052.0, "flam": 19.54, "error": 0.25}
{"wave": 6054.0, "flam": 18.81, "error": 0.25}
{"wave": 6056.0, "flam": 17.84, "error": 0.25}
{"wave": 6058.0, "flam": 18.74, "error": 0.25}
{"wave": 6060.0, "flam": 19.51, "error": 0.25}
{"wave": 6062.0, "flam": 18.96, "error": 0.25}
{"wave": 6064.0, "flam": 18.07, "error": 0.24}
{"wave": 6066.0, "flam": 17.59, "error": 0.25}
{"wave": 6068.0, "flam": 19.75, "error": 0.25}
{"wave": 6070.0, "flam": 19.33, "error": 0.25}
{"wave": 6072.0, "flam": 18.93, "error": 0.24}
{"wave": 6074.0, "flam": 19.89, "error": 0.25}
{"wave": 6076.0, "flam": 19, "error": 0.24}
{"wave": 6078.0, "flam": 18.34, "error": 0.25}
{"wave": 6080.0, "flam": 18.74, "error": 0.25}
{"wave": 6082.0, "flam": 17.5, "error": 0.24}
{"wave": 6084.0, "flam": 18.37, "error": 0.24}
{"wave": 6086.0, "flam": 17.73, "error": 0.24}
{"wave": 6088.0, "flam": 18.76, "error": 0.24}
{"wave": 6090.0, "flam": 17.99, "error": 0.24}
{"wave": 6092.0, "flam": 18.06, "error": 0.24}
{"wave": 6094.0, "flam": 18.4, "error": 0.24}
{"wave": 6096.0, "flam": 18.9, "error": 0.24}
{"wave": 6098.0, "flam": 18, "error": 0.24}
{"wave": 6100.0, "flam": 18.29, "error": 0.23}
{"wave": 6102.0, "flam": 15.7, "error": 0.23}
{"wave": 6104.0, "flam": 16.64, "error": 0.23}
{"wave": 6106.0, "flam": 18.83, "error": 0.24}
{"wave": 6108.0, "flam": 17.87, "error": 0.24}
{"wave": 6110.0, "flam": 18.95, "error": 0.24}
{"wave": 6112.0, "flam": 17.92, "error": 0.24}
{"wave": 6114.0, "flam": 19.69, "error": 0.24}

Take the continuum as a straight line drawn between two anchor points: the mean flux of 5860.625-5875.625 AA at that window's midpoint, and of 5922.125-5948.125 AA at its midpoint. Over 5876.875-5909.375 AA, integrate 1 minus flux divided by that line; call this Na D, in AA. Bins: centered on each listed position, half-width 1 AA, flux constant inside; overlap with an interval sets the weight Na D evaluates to 5.8 AA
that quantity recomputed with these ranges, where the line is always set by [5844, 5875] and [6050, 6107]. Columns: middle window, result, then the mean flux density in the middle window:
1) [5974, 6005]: -0.3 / 18.7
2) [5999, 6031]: 0.5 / 18.2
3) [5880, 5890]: 1.7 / 15.4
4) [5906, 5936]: -0.5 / 18.8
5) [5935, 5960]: -0.4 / 18.8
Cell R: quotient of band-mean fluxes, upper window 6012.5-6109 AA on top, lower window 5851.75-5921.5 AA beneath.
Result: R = 1.09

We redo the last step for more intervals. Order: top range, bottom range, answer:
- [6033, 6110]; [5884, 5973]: 1.06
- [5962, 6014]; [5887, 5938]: 1.11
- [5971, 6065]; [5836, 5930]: 1.06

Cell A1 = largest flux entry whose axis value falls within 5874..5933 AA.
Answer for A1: 20.12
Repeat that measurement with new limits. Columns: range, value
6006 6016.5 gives 19.04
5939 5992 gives 19.75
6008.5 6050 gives 19.93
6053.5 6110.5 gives 19.89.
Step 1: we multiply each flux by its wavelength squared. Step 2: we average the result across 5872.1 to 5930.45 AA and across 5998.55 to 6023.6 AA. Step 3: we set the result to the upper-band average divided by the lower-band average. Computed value 1.11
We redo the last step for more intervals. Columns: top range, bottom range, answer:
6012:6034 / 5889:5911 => 1.29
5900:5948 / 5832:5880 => 1.03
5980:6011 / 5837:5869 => 1.05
